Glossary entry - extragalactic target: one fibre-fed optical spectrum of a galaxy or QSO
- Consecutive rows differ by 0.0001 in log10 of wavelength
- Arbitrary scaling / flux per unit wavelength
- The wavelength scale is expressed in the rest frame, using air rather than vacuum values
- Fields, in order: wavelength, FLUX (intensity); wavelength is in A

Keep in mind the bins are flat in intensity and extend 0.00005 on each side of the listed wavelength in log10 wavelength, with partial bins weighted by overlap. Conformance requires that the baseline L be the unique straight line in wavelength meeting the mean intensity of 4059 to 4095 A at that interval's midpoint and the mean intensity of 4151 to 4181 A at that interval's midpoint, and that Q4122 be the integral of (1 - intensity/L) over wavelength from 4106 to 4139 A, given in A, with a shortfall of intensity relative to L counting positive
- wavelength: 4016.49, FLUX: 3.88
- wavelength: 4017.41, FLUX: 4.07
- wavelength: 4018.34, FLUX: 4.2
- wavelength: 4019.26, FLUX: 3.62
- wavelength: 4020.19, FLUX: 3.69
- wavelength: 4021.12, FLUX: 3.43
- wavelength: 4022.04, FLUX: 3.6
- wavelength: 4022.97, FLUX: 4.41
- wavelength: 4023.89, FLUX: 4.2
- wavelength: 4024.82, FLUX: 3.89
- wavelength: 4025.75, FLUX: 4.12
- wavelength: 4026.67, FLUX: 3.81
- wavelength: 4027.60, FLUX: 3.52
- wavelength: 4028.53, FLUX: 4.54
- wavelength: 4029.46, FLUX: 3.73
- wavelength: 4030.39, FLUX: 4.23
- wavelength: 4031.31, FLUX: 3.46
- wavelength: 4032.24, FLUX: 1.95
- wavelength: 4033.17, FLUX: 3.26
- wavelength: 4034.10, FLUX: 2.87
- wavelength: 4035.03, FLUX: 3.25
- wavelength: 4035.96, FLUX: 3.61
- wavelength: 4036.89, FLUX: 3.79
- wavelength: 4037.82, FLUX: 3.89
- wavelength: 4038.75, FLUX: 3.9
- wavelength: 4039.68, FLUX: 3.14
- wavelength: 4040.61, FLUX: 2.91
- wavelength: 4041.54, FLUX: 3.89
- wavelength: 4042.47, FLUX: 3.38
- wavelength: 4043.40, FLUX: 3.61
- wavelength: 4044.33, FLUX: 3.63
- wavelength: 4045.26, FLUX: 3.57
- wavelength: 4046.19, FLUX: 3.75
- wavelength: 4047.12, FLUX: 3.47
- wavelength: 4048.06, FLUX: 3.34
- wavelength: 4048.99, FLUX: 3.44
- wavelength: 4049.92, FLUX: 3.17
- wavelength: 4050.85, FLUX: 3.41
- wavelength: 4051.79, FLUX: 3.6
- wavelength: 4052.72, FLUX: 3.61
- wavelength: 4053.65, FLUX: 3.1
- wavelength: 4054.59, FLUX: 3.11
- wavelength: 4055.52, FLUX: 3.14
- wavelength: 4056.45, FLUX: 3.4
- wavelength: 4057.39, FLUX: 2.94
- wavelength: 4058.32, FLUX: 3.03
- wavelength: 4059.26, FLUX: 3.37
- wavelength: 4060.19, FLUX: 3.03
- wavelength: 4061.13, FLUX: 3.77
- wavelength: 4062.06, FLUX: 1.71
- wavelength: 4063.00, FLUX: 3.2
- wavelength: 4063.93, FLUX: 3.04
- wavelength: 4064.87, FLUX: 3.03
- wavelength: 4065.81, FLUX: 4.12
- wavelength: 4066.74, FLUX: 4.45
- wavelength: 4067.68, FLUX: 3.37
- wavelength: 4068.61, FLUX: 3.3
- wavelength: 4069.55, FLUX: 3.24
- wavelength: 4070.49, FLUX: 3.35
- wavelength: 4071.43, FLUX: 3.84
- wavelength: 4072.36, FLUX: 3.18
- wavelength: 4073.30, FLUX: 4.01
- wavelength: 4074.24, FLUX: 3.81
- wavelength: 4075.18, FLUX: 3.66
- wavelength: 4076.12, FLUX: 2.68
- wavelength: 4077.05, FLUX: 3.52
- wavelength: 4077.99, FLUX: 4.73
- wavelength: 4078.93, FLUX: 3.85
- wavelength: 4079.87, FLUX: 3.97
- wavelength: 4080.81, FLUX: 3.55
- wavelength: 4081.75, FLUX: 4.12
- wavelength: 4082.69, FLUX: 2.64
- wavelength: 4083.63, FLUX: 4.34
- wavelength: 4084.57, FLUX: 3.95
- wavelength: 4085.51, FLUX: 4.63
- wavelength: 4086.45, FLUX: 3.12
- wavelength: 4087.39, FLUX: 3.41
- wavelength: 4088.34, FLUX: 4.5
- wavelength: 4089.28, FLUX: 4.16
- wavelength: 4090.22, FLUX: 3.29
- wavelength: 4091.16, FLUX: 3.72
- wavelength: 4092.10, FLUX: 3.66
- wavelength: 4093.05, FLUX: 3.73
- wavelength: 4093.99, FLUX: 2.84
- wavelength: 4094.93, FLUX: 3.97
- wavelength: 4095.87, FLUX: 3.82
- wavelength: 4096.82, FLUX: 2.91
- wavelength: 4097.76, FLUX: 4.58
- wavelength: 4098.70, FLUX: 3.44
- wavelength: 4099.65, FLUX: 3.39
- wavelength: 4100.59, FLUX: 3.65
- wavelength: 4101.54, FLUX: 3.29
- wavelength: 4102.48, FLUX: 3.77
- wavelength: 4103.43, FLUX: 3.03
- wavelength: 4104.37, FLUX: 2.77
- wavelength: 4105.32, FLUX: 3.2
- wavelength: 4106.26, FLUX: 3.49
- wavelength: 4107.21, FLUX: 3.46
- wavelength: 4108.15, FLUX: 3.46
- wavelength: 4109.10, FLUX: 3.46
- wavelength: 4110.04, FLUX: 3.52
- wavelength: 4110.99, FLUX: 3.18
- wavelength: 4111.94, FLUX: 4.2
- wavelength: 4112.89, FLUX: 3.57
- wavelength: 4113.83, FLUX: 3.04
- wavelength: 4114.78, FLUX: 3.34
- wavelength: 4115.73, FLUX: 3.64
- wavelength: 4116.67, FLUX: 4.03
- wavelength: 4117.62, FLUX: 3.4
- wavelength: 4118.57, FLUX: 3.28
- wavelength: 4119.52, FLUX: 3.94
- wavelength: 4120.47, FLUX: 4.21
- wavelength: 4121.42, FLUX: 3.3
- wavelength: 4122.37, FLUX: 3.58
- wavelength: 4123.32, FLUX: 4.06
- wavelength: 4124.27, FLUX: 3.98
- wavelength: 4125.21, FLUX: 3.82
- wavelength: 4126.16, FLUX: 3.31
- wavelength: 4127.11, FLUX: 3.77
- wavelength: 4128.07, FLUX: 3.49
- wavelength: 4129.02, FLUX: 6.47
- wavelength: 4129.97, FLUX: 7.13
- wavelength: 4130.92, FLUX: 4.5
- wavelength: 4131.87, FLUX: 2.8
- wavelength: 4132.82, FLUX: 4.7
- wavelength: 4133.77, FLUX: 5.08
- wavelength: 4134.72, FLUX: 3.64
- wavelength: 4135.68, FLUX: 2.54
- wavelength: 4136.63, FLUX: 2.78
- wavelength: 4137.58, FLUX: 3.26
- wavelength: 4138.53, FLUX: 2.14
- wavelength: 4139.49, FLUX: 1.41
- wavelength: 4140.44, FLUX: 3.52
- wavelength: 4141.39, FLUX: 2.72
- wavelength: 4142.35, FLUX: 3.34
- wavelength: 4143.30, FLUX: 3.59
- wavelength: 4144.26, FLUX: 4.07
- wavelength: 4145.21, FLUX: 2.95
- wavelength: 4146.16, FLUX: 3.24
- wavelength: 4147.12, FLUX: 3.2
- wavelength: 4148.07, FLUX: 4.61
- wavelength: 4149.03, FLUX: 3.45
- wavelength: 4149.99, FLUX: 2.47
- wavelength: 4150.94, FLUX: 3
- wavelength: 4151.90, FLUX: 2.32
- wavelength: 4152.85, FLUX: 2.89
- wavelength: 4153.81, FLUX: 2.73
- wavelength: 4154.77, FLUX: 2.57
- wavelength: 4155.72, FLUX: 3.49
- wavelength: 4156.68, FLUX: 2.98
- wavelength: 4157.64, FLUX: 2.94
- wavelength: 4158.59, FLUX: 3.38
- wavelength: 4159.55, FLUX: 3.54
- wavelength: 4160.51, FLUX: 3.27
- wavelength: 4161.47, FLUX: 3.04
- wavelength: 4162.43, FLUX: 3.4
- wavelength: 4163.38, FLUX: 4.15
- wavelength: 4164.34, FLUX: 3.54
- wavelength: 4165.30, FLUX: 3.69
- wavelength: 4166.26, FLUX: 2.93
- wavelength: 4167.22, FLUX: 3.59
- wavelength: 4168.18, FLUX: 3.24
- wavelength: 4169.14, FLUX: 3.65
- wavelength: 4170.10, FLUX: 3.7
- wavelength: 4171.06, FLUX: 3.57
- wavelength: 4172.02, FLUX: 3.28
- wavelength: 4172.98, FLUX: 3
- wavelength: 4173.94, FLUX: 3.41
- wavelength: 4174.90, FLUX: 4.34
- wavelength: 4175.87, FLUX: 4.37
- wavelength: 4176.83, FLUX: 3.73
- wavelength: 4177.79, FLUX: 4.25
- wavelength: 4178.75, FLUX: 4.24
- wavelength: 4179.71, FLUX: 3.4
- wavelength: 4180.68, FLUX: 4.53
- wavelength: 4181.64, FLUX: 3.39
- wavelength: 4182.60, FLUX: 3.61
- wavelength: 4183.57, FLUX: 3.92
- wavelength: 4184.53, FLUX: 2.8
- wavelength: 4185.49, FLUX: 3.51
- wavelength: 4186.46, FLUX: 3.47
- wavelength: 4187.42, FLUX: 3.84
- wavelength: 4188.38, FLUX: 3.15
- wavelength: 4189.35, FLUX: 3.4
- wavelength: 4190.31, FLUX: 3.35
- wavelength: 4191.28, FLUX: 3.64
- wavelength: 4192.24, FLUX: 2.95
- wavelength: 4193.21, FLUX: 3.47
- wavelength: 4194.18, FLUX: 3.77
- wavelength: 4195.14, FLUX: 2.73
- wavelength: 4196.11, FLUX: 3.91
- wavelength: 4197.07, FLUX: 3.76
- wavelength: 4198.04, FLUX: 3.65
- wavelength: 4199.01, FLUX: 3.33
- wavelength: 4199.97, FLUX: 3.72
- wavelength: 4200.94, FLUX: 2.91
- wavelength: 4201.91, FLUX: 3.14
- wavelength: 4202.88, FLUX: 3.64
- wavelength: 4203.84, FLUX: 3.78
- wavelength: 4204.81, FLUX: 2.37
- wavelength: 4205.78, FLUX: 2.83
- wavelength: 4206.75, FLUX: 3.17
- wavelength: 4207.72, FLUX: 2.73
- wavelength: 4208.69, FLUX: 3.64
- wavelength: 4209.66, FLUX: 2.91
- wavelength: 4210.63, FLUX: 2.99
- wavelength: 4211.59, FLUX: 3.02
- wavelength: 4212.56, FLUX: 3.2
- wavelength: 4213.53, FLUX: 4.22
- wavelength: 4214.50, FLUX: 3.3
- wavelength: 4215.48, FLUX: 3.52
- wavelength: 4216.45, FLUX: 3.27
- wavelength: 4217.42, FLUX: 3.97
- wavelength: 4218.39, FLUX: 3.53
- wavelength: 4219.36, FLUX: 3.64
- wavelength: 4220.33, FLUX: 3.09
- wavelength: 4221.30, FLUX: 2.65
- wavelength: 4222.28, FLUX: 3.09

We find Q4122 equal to -2.34 A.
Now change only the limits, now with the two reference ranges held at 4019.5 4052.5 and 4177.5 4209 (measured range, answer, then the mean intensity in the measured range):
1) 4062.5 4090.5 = -1.0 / 3.67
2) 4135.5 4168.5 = 3.2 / 3.15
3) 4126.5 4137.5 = -2.2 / 4.21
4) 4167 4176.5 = -0.4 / 3.62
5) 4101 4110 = 0.5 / 3.34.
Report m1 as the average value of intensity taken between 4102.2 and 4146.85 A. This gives 3.6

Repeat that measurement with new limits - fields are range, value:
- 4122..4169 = 3.48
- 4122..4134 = 4.36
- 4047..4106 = 3.5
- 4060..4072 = 3.35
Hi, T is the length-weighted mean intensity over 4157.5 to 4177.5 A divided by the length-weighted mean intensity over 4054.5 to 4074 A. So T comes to 1.1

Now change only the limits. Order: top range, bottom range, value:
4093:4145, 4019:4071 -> 1.04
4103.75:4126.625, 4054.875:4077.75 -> 1.06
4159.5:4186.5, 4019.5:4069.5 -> 1.04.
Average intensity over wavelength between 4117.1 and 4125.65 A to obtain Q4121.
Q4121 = 3.73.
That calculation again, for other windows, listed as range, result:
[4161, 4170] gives 3.48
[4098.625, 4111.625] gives 3.37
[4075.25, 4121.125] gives 3.61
